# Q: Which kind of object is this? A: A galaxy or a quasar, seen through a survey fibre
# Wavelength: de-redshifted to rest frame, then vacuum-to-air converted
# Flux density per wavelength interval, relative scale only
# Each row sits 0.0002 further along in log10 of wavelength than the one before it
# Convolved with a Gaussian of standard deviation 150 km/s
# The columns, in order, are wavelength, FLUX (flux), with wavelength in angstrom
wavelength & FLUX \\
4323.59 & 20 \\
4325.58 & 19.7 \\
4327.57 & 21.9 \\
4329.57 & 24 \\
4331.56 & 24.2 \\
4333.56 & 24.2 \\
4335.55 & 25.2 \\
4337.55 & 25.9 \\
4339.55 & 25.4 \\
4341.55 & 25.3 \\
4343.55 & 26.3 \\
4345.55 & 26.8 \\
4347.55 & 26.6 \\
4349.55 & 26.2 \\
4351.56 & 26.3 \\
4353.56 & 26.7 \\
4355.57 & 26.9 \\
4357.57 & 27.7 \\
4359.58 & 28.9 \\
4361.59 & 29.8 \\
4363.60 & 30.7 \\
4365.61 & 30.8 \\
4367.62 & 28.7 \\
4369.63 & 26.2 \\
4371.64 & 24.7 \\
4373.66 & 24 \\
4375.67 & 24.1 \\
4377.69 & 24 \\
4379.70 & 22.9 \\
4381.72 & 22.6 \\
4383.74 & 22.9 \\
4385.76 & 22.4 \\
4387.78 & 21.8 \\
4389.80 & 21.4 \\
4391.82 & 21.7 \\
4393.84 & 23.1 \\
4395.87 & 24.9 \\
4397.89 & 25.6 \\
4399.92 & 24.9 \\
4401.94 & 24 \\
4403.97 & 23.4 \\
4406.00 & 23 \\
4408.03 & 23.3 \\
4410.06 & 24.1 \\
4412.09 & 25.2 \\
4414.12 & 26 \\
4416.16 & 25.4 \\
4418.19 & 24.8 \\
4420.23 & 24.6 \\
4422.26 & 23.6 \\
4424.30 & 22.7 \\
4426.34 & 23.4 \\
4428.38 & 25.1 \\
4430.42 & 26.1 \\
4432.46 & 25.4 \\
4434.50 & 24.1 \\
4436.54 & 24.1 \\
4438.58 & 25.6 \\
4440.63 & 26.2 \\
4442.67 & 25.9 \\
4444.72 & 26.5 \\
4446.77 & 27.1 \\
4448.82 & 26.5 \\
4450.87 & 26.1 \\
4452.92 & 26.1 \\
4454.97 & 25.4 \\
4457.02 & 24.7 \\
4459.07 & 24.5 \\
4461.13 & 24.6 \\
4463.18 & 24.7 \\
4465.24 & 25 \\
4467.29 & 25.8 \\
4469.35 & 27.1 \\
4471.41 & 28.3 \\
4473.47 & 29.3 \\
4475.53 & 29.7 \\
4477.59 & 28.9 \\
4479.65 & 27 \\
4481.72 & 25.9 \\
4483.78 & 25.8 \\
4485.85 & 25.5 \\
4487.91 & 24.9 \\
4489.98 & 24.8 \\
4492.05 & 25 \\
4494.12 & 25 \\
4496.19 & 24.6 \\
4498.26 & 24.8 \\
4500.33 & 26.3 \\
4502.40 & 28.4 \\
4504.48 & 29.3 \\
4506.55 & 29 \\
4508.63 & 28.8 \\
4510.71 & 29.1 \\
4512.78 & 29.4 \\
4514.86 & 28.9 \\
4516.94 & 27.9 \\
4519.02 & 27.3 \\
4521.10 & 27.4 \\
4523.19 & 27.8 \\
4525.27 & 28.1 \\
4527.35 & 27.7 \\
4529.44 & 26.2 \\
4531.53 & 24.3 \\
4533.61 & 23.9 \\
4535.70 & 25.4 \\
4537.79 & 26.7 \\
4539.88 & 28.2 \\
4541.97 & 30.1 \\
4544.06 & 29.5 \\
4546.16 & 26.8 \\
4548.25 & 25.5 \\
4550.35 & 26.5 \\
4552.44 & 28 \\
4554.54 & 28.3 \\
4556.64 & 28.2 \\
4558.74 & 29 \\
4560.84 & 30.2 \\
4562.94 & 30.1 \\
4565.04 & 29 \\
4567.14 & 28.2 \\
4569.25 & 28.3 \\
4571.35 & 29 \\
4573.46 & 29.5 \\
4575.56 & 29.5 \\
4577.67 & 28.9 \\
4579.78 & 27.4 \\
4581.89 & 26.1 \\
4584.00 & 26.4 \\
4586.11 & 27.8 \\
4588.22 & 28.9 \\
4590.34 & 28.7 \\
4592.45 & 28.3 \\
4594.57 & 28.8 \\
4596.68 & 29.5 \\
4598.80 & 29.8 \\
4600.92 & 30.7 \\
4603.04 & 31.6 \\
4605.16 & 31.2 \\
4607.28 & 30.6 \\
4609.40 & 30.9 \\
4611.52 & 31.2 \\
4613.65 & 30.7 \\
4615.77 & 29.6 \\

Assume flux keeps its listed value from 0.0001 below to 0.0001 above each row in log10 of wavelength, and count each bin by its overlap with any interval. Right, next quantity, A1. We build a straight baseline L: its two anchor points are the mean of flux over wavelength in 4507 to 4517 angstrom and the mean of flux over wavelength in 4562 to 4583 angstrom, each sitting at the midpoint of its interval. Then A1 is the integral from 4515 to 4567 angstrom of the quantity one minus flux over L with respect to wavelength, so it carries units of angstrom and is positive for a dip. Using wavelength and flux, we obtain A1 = 2.0 angstrom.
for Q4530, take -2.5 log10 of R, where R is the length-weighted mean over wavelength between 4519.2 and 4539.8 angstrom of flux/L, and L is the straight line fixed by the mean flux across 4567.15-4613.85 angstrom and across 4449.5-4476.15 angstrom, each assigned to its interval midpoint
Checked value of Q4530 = 0.05 mag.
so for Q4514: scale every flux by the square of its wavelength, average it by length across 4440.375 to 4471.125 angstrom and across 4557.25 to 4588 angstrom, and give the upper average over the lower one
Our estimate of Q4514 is 1.2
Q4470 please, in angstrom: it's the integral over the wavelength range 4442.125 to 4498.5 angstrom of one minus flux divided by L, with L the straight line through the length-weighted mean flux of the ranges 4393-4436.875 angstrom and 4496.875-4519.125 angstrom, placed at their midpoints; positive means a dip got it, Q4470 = 1.08 angstrom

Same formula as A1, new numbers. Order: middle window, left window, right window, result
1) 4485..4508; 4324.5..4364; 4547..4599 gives 1.11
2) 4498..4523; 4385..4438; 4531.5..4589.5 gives -1.44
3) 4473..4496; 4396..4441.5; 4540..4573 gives 0.02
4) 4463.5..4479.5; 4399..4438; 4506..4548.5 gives -1.00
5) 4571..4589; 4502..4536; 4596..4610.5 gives 1.02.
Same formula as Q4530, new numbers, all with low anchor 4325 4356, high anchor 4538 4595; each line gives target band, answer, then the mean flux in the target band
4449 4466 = 0.07 mag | 25.2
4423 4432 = 0.09 mag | 24.4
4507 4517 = -0.05 mag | 28.9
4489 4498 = 0.10 mag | 24.8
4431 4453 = 0.03 mag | 25.8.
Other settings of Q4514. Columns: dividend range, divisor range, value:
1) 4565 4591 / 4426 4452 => 1.17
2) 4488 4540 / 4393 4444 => 1.14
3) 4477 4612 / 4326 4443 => 1.20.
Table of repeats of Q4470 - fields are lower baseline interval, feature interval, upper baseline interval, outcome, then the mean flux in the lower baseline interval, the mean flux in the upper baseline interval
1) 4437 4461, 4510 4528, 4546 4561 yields -0.7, 25.8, 27.7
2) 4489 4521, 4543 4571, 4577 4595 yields -0.7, 27.3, 27.9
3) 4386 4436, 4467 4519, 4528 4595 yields -2.2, 24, 27.9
